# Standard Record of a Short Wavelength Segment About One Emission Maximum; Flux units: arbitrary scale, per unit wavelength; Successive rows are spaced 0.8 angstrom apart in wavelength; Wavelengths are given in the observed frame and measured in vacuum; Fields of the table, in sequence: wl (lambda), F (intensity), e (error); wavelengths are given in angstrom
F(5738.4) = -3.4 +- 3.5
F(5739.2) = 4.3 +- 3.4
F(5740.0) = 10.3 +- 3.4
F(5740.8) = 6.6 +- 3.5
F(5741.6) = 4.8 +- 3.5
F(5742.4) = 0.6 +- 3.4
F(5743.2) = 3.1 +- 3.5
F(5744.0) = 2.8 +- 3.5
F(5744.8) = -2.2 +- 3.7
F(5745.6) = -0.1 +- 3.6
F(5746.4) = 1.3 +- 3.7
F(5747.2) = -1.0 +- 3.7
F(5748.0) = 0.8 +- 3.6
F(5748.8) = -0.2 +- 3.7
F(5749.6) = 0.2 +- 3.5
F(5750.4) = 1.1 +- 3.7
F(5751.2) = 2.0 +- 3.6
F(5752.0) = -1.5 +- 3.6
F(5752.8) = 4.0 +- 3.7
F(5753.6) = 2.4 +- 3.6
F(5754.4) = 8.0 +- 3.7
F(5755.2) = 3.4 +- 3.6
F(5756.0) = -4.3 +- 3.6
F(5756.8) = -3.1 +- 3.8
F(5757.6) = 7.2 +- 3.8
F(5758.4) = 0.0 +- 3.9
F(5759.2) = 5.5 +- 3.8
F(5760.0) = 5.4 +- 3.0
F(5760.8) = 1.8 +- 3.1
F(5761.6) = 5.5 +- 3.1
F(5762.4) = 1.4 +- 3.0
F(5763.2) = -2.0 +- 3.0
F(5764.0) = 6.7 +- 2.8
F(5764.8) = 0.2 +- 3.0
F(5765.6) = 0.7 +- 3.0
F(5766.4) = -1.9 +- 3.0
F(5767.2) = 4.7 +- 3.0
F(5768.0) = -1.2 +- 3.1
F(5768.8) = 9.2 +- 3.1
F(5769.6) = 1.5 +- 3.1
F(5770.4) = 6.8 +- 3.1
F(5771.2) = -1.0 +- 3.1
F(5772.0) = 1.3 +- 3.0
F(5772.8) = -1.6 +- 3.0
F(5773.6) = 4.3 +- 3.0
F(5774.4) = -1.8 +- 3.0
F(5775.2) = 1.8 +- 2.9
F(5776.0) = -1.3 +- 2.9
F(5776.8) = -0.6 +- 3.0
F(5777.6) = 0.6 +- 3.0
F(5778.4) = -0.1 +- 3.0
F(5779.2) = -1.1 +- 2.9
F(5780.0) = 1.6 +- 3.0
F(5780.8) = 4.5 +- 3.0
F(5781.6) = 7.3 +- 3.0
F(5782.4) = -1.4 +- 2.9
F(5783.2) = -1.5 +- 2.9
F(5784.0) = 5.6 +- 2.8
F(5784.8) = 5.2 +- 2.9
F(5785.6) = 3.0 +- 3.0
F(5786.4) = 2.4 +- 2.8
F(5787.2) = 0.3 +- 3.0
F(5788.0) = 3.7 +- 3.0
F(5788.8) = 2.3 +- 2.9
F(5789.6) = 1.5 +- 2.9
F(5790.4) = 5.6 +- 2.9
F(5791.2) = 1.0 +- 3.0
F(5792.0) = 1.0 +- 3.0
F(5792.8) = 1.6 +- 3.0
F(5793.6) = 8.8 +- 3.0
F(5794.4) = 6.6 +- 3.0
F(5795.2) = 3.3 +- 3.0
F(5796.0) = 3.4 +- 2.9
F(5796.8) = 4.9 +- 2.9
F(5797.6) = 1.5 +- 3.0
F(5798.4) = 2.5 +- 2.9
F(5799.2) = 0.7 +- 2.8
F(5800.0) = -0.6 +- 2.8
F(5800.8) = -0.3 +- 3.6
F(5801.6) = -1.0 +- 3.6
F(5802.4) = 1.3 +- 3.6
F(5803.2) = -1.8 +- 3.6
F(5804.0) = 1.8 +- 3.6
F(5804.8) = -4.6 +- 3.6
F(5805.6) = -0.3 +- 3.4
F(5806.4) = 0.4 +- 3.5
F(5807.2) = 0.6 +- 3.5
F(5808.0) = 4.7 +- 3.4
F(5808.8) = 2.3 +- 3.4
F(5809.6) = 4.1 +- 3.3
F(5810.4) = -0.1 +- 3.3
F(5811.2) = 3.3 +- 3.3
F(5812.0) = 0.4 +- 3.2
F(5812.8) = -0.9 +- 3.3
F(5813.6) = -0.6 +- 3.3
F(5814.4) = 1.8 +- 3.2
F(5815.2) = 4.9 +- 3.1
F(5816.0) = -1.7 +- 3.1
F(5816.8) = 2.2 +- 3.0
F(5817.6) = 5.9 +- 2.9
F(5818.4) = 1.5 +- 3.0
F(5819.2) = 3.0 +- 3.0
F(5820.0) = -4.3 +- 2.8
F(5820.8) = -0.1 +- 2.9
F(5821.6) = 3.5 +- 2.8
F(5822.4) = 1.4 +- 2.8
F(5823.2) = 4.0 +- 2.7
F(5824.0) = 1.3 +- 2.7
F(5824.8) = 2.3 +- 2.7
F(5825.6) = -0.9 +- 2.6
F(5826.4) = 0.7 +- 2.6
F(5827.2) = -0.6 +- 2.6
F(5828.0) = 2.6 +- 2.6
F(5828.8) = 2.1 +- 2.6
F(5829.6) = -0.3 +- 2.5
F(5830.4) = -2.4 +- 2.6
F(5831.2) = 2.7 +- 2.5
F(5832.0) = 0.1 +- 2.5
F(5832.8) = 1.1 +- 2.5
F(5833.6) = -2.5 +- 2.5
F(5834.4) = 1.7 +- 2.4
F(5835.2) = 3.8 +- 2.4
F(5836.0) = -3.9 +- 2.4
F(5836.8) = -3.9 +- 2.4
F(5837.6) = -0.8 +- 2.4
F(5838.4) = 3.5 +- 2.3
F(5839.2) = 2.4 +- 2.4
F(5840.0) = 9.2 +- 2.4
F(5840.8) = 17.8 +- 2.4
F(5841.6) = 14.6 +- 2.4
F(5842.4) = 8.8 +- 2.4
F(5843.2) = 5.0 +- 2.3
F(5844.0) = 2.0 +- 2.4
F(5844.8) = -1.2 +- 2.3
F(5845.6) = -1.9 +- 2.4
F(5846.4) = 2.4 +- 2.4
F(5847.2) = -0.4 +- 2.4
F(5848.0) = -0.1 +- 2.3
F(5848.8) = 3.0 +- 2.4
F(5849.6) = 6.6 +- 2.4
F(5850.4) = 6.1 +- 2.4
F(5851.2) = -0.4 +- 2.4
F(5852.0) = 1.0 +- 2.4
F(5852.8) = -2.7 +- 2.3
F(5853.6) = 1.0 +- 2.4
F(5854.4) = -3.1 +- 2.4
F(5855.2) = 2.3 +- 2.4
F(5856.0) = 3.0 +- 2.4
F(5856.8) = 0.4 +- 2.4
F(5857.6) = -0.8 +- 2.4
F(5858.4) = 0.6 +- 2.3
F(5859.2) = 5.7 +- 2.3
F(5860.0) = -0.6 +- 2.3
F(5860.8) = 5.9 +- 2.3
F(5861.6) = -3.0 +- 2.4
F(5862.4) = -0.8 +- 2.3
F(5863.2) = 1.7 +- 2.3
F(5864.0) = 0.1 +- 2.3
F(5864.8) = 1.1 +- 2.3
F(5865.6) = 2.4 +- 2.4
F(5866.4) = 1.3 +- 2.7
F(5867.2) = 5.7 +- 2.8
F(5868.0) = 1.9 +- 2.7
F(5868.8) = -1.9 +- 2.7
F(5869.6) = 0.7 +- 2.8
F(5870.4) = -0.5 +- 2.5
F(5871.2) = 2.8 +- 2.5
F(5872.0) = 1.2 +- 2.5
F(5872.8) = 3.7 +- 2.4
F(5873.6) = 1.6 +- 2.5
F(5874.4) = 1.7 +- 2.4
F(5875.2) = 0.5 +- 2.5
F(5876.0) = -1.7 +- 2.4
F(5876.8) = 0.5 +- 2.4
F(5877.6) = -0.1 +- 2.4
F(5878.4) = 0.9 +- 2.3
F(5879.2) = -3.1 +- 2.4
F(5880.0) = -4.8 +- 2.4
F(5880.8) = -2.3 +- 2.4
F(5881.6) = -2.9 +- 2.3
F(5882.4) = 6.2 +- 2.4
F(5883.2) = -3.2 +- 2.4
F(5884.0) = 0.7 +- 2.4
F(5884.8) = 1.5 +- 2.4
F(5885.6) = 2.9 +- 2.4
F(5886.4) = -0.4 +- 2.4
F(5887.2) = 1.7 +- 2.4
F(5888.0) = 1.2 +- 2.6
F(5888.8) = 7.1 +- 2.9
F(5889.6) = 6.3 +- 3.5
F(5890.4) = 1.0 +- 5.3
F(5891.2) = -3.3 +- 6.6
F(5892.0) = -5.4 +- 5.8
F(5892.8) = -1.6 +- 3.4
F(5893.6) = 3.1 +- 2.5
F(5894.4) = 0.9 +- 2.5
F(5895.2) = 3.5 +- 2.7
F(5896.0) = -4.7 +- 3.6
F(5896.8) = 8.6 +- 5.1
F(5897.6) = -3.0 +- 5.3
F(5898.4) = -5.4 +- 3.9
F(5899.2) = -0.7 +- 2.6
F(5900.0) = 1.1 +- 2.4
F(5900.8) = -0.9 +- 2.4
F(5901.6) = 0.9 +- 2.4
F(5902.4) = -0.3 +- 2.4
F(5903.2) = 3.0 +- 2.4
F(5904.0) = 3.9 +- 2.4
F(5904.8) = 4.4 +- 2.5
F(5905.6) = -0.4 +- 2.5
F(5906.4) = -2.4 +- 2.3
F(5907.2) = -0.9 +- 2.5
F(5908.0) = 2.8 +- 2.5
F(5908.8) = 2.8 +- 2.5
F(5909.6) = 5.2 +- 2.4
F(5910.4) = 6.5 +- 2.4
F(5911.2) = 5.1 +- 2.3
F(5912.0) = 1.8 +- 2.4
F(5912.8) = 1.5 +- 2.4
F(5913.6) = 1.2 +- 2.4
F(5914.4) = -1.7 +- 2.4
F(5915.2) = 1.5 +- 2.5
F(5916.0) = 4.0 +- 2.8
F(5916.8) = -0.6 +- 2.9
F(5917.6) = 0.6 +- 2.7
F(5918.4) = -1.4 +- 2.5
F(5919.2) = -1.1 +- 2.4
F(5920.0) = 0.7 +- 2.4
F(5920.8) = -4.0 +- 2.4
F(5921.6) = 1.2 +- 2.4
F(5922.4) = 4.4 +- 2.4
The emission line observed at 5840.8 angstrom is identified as Hbeta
